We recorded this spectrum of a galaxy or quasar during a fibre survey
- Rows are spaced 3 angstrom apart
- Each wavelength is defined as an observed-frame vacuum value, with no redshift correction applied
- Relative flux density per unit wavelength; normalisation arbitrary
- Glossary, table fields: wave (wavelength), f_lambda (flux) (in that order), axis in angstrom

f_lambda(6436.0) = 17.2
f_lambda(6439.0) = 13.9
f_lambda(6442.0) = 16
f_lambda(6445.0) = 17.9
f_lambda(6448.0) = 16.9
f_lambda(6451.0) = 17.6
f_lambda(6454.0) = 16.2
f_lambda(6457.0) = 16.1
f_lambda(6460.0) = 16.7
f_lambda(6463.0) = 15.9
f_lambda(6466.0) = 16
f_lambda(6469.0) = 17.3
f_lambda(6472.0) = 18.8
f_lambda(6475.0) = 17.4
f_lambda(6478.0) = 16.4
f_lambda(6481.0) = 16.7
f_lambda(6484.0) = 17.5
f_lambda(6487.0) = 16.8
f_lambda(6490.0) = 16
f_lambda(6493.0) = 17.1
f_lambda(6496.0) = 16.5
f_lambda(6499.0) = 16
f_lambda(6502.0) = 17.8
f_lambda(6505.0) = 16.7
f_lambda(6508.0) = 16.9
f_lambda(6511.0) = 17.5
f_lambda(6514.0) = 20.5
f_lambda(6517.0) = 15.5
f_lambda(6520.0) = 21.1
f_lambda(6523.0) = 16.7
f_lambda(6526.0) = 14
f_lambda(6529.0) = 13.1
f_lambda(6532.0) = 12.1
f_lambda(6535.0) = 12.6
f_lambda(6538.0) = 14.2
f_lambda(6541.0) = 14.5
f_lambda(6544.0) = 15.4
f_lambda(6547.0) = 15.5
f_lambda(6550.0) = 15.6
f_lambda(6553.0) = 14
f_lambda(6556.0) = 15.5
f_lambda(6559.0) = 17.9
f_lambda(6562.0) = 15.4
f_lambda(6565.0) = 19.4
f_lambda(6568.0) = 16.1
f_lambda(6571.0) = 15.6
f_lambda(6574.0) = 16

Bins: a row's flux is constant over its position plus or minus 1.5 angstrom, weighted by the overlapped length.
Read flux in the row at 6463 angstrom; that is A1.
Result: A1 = 15.9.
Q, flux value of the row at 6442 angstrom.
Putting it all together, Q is 16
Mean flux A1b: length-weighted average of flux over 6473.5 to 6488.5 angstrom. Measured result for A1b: 17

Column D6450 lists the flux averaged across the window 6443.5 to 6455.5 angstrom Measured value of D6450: 17.1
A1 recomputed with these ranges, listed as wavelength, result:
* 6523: 16.7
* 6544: 15.4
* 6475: 17.4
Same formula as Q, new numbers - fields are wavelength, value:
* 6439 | 13.9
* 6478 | 16.4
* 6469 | 17.3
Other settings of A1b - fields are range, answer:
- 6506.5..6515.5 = 18.3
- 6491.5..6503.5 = 16.9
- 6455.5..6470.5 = 16.4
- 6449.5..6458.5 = 16.6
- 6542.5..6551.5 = 15.5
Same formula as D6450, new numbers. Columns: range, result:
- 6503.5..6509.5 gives 16.8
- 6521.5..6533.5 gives 14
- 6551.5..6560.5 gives 15.8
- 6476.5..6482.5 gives 16.5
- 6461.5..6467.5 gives 16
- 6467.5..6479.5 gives 17.5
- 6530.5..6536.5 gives 12.3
